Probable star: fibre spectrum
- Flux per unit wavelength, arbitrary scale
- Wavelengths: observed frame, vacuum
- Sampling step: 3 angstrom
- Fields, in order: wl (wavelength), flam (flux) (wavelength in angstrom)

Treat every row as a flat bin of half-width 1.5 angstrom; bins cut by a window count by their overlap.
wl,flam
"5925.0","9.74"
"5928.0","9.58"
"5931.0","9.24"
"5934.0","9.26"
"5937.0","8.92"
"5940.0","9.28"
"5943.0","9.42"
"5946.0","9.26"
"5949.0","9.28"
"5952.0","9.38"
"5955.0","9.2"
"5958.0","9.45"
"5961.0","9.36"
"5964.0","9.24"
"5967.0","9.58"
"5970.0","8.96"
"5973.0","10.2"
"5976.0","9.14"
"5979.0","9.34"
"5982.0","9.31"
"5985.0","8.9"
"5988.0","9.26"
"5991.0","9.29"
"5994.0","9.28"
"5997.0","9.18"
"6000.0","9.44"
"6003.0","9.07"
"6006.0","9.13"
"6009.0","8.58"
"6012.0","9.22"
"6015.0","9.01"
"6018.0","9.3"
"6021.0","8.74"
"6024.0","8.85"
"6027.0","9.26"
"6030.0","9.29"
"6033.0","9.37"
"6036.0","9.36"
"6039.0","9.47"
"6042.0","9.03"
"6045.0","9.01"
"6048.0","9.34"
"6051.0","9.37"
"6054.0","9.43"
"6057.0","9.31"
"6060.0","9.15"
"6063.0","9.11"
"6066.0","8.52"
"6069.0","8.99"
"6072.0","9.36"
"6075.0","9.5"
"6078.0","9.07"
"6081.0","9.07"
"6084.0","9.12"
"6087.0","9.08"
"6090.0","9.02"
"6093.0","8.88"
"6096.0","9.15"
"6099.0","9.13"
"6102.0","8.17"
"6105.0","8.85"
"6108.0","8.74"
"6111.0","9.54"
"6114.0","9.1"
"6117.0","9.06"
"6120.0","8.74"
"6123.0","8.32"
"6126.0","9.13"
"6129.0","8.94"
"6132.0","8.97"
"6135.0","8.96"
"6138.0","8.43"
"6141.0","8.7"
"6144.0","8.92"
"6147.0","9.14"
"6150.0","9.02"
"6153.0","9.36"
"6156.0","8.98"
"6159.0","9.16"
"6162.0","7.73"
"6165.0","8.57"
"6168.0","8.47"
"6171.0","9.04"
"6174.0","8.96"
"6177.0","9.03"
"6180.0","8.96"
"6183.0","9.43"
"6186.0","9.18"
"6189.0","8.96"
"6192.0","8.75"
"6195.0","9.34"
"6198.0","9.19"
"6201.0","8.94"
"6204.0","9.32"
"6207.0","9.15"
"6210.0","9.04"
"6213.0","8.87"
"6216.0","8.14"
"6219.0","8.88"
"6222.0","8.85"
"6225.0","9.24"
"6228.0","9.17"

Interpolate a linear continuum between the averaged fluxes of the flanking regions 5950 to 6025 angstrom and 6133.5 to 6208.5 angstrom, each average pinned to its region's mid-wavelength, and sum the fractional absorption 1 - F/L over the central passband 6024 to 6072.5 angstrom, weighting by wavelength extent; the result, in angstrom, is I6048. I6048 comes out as -0.4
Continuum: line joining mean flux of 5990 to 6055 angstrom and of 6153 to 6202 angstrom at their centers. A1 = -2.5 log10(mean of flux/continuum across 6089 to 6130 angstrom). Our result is 0.02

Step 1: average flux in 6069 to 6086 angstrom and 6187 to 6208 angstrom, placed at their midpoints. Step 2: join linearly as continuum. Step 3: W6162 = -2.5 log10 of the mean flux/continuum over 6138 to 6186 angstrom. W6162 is 0.028 mag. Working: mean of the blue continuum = 9.2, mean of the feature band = 8.89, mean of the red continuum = 9.09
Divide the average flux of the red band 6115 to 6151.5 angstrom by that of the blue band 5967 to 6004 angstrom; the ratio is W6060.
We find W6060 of 1.0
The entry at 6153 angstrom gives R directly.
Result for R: 9.36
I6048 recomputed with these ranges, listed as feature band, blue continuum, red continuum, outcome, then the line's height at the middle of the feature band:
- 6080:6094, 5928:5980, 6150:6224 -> 0.1 angstrom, 9.1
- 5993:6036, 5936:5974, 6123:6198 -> 0.4 angstrom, 9.22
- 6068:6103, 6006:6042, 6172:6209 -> 0.2 angstrom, 9.12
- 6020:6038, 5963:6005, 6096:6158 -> 0.0 angstrom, 9.18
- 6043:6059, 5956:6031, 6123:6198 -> -0.3 angstrom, 9.11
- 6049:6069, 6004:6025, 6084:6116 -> -0.4 angstrom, 8.98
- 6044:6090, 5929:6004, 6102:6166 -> -0.6 angstrom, 9.03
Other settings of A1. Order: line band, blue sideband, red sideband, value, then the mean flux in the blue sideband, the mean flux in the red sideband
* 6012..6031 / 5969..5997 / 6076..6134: 0.013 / 9.3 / 8.96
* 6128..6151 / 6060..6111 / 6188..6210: 0.020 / 9.01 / 9.09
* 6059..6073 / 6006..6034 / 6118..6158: -0.001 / 9.07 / 8.9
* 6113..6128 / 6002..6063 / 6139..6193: 0.016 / 9.16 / 8.91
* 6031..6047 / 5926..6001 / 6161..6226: -0.008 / 9.31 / 8.92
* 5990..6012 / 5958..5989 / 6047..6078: 0.018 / 9.34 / 9.2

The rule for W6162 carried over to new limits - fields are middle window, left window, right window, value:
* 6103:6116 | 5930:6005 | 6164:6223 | 0.01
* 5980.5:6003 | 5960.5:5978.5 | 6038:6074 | 0.01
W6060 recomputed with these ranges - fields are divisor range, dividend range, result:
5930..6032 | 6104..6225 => 0.97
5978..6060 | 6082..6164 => 0.97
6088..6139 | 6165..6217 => 1.01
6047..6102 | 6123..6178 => 0.97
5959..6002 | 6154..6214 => 0.96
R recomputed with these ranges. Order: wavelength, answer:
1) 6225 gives 9.24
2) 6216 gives 8.14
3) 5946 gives 9.26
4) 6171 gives 9.04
